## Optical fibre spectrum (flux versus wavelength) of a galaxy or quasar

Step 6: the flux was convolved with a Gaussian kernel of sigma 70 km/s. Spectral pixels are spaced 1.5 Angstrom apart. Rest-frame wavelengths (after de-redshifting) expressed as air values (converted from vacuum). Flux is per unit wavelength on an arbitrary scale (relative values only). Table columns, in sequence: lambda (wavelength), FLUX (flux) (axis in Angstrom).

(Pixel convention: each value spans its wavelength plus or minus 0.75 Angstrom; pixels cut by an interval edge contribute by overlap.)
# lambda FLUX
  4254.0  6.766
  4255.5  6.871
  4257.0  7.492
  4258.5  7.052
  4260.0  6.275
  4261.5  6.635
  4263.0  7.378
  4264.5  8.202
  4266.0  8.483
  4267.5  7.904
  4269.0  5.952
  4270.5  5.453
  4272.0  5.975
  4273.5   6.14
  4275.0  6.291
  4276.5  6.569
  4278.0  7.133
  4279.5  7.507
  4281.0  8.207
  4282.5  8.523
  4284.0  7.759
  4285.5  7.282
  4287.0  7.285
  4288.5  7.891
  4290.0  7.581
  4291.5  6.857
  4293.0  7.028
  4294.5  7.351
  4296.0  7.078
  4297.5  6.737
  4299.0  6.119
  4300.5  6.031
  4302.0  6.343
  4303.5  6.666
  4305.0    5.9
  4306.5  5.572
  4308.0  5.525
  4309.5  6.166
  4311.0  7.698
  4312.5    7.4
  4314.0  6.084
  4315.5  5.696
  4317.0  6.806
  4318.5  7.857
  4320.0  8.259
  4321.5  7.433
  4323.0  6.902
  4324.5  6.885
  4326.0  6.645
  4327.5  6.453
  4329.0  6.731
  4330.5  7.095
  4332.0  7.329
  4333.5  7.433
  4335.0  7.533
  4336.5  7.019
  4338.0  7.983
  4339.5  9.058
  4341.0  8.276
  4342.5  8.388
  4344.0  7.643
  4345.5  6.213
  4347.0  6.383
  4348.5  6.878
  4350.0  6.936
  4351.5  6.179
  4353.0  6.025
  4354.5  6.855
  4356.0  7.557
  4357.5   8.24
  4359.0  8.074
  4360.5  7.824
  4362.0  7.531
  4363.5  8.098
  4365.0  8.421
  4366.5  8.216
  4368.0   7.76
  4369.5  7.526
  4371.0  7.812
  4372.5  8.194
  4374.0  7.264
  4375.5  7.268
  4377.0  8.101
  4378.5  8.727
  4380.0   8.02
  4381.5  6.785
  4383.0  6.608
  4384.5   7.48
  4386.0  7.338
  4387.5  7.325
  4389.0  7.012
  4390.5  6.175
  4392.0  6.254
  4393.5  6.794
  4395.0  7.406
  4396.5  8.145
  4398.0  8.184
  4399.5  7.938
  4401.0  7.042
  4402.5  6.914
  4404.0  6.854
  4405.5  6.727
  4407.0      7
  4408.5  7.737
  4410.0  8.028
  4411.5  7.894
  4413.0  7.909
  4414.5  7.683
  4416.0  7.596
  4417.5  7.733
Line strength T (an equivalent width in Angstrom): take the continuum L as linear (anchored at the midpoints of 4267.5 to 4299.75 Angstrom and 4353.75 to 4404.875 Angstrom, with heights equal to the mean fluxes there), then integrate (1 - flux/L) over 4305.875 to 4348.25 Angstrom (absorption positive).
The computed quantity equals 0.9 Angstrom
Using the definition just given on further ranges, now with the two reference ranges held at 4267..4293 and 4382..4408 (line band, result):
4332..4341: -0.9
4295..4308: 1.5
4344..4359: 0.4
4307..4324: 0.5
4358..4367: -1.2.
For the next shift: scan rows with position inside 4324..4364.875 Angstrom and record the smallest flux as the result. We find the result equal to 6.025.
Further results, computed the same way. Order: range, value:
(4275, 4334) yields 5.525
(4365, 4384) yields 6.608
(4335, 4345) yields 7.019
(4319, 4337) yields 6.453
